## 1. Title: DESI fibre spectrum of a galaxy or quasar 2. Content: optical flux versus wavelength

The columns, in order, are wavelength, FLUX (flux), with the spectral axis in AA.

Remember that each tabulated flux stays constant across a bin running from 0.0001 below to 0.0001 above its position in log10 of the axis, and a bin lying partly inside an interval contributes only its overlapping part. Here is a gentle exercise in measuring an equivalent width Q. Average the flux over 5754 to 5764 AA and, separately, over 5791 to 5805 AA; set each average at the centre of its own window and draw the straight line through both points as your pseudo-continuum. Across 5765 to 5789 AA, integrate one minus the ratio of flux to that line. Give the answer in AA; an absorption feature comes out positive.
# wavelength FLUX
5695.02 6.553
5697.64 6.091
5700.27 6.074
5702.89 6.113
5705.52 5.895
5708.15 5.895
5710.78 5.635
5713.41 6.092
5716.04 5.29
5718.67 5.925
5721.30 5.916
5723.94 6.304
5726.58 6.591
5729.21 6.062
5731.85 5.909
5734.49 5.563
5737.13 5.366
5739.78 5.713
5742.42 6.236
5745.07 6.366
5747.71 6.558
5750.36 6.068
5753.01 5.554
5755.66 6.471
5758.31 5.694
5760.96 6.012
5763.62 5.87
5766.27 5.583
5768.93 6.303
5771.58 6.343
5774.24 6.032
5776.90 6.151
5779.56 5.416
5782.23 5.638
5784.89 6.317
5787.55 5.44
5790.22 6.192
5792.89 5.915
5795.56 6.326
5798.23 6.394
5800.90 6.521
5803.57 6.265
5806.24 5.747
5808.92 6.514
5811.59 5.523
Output 0.8 AA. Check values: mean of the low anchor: 6.01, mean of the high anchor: 6.28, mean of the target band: 5.92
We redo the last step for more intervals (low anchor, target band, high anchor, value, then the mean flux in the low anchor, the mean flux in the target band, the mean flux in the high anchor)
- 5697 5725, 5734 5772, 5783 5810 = 0.3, 5.92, 5.98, 6.15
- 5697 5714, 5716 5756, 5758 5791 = -0.4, 5.96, 6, 5.92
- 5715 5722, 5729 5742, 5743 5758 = 0.5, 5.71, 5.73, 6.17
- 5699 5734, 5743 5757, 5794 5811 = -0.3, 5.97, 6.2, 6.26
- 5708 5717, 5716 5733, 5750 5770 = -0.8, 5.72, 6.06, 5.93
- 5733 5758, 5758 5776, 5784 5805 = 0.2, 5.98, 6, 6.17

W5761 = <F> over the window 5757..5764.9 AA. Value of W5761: 5.86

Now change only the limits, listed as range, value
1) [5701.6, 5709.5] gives 5.96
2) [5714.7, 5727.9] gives 6.01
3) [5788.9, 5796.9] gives 6.14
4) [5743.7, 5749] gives 6.46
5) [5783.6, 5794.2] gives 5.96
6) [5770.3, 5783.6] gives 5.91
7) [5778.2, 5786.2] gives 5.79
